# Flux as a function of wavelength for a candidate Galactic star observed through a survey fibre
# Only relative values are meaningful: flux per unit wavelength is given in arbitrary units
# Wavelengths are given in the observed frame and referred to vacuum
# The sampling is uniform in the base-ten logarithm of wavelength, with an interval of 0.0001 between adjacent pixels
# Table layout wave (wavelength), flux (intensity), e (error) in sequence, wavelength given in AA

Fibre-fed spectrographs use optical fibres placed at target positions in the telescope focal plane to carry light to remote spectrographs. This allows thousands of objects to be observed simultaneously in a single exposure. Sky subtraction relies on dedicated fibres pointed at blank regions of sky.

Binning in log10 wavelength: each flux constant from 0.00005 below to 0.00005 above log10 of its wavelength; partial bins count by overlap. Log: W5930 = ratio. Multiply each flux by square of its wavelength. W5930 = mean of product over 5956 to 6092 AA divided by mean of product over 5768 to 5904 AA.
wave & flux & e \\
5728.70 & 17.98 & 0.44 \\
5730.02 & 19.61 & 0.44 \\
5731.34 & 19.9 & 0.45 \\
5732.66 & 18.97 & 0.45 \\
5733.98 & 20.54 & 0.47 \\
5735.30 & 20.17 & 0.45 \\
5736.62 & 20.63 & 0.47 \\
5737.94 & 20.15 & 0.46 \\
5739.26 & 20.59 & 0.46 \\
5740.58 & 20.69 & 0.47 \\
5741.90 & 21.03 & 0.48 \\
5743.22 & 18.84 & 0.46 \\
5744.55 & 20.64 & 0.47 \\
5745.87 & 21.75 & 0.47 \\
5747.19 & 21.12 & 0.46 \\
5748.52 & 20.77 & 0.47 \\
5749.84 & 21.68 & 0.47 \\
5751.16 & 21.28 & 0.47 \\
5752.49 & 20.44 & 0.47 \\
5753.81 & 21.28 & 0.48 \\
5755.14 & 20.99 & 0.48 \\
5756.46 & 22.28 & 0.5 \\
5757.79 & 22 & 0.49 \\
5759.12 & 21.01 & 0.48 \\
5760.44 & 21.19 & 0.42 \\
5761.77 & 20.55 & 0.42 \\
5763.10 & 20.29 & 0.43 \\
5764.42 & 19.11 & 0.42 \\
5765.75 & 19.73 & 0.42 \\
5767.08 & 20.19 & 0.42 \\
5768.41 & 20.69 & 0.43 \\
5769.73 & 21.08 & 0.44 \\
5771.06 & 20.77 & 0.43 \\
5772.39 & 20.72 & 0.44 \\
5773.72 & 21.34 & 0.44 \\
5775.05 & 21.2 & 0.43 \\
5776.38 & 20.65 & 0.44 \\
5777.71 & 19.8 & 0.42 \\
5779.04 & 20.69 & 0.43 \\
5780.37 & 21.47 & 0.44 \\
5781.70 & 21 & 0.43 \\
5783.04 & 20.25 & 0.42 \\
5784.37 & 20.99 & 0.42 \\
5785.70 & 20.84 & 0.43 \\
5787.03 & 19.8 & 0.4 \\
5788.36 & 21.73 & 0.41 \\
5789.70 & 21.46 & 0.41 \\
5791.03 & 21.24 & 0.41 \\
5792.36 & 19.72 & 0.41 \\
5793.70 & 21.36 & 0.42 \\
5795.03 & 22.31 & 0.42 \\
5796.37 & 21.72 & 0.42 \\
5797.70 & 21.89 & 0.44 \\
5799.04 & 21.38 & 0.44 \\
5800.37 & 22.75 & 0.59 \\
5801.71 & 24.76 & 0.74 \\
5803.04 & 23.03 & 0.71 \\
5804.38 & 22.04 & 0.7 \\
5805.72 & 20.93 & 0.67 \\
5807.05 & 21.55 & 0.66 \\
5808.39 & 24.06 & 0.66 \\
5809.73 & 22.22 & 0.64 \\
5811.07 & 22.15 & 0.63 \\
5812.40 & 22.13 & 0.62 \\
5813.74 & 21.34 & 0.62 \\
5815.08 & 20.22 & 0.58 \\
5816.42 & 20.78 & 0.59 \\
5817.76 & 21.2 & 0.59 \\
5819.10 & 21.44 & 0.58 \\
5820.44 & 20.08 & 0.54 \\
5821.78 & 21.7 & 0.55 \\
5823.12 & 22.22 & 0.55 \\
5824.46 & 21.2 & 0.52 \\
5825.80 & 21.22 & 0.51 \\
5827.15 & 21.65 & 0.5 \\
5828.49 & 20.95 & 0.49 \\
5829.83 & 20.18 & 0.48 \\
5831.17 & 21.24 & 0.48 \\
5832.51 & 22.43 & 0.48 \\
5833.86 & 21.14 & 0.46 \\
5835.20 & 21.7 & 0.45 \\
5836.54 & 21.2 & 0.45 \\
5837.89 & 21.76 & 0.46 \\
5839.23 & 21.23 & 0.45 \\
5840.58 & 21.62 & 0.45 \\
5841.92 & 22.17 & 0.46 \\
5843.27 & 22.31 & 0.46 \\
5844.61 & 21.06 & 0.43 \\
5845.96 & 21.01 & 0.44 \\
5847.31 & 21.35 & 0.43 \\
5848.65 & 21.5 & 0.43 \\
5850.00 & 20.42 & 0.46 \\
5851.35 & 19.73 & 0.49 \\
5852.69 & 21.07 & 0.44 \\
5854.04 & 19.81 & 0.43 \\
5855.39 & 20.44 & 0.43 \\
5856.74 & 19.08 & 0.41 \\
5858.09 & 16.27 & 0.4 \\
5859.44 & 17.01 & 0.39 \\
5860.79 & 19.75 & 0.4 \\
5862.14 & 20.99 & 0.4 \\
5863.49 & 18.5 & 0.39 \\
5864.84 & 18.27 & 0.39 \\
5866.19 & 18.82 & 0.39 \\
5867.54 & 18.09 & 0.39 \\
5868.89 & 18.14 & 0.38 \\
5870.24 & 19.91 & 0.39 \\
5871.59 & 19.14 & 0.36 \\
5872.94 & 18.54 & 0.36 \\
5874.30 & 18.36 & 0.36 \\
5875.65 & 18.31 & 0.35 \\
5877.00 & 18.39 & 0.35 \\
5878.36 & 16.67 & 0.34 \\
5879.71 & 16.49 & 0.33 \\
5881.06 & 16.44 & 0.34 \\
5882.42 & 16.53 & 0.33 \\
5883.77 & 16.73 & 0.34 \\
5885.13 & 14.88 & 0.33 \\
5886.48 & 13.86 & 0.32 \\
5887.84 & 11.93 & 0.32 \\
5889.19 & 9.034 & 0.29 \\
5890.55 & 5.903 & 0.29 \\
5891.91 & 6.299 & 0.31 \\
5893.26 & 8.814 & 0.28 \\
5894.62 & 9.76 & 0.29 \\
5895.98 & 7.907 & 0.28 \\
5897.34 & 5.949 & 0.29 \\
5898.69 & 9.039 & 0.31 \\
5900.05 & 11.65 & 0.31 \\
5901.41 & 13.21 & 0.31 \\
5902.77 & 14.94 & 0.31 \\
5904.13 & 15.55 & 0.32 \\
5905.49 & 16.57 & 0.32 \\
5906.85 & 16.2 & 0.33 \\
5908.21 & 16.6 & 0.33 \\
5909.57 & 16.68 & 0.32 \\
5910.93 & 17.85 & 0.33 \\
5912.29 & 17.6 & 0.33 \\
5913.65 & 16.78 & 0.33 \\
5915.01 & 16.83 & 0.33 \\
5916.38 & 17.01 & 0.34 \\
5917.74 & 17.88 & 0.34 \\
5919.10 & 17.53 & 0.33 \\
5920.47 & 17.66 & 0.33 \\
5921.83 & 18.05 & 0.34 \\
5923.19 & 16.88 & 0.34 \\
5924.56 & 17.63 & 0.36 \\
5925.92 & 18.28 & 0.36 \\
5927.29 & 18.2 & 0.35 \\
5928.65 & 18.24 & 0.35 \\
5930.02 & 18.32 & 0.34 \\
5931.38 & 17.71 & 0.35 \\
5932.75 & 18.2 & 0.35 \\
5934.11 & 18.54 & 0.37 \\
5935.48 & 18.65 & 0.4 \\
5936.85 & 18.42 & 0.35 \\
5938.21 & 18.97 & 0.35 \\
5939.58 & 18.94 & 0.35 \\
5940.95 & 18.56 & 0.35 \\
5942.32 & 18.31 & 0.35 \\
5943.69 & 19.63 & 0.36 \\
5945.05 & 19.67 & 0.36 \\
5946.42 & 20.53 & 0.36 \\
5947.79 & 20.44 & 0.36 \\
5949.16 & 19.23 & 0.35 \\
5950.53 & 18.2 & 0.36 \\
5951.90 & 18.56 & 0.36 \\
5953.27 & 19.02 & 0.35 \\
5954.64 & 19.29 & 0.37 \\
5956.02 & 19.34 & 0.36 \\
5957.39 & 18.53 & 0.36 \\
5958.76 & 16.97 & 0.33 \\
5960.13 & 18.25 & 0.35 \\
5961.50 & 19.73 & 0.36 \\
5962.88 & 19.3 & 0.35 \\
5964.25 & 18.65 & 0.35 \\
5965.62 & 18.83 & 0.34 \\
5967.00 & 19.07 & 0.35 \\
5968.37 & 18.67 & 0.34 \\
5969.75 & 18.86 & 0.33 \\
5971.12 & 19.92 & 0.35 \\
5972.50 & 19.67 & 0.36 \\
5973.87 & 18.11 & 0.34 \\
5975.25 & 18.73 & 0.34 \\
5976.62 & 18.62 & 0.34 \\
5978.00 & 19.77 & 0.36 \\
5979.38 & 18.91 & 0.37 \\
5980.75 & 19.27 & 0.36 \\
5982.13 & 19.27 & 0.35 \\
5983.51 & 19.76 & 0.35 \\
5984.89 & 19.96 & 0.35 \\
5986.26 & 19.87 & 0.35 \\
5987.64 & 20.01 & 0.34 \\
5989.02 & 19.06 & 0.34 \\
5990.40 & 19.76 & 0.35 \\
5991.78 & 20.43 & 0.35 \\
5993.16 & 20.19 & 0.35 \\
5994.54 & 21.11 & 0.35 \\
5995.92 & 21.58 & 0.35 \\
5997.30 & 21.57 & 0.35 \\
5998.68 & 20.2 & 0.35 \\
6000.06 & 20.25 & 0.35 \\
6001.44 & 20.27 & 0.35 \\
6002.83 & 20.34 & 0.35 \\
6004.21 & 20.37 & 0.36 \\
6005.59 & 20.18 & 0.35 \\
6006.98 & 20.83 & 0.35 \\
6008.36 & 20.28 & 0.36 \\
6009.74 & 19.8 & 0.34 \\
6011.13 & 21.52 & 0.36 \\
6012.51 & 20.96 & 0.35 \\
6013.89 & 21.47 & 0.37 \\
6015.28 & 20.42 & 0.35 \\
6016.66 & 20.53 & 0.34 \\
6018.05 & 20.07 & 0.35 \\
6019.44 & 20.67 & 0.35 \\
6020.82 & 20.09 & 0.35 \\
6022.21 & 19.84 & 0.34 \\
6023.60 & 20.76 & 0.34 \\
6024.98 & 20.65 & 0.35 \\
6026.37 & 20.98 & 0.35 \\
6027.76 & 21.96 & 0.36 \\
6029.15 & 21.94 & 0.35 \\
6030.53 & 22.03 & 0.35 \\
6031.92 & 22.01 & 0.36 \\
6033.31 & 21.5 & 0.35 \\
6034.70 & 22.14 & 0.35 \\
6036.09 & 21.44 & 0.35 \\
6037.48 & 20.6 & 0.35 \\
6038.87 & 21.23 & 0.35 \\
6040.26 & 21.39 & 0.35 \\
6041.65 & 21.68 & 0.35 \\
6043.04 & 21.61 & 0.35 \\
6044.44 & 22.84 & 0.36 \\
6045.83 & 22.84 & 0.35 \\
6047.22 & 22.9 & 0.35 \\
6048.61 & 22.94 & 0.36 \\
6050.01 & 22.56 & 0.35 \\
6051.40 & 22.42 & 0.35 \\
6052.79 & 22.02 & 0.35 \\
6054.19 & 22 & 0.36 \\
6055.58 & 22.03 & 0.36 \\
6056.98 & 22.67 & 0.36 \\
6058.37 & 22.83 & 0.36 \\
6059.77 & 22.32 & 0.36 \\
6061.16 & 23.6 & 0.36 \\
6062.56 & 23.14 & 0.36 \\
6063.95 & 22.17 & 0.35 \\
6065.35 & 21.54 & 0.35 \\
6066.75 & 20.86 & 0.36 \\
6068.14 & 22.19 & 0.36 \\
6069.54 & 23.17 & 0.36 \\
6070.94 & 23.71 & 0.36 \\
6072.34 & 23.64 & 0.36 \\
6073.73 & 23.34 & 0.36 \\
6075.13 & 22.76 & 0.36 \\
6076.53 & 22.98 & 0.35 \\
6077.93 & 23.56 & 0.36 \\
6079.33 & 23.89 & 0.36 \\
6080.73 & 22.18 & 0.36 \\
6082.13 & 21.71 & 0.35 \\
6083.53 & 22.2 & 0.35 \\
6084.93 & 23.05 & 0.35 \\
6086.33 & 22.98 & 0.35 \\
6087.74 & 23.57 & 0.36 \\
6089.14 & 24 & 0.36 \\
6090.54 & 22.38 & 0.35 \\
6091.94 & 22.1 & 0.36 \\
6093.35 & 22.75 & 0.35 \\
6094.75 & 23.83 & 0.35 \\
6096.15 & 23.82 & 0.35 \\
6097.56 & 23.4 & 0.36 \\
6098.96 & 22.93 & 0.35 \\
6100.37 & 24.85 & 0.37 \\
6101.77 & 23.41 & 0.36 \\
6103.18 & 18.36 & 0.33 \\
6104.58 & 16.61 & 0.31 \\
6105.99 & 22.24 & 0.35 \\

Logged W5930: 1.2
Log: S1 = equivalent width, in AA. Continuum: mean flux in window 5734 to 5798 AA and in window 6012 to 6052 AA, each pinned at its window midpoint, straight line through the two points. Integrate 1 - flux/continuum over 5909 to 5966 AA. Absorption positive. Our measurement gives 7.69 AA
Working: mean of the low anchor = 20.8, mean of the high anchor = 21.5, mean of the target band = 18.4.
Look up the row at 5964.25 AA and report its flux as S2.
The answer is 18.65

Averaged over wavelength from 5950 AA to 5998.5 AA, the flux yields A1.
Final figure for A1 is 19.4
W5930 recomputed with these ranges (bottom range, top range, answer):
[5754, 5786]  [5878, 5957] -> 0.82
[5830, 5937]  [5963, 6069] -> 1.26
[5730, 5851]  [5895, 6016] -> 0.92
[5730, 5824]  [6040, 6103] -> 1.19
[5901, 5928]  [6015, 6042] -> 1.29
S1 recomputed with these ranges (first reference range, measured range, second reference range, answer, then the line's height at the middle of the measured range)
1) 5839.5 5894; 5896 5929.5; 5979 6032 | 5.0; 18.6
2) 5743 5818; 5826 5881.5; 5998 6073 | 3.8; 21.3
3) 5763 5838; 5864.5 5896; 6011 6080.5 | 9.5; 21.5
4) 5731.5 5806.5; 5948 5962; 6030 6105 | 2.0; 21.9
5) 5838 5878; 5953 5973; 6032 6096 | 2.1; 21.1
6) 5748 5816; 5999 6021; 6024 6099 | 1.7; 22.2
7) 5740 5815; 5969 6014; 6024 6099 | 4.4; 22.1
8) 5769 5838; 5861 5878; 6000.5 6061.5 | 2.1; 21.4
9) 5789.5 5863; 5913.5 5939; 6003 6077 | 4.2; 21.5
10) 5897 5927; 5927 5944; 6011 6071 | -1.5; 17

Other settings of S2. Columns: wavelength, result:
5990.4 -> 19.76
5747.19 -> 21.12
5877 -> 18.39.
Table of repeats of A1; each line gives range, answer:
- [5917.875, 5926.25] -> 17.7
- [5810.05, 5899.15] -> 18.3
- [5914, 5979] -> 18.6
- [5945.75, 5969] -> 19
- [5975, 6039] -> 20.5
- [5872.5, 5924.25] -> 14.6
